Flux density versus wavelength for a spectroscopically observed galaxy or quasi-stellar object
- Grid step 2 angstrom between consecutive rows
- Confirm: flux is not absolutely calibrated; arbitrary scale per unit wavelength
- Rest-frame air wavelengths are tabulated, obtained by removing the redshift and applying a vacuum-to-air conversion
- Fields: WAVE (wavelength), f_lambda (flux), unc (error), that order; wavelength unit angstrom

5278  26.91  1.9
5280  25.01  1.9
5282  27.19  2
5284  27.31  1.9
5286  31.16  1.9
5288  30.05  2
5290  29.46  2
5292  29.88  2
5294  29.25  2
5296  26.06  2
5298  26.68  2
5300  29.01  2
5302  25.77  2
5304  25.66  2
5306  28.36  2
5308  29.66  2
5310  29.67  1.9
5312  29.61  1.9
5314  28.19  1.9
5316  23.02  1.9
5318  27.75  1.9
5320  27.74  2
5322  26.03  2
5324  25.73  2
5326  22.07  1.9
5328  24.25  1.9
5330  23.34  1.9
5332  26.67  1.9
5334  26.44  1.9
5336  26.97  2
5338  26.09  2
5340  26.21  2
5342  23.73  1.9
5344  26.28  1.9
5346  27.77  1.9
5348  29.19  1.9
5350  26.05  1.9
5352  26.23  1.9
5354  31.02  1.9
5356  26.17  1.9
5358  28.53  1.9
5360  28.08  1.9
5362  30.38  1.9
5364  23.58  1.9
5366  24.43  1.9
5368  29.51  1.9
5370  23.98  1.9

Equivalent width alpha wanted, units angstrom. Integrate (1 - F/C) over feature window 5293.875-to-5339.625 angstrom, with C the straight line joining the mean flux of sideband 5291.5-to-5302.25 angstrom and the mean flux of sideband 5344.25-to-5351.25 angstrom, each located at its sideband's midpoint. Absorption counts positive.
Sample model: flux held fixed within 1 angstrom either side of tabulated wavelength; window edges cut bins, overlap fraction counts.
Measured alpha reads 1.7 angstrom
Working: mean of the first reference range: 27.8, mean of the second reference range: 27.5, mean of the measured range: 26.6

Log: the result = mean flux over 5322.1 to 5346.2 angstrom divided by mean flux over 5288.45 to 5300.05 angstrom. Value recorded 0.89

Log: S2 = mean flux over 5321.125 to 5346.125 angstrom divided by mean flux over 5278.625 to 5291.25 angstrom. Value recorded 0.9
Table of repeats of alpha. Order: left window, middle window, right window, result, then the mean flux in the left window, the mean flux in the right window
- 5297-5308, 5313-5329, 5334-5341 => 0.7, 27.3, 26.4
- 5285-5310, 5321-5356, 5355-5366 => 1.8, 28.5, 27.1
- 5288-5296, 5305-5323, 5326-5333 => -1.0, 29.2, 24.4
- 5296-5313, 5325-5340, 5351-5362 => 1.5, 27.9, 28.2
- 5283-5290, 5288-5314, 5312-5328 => -0.4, 29.5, 25.9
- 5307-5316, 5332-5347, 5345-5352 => 0.8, 28.6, 27.5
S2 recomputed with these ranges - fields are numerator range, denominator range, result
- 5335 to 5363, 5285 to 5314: 0.96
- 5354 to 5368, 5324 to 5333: 1.13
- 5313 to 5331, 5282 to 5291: 0.87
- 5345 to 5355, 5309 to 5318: 1.02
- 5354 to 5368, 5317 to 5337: 1.06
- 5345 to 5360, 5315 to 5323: 1.07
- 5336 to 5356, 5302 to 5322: 0.98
